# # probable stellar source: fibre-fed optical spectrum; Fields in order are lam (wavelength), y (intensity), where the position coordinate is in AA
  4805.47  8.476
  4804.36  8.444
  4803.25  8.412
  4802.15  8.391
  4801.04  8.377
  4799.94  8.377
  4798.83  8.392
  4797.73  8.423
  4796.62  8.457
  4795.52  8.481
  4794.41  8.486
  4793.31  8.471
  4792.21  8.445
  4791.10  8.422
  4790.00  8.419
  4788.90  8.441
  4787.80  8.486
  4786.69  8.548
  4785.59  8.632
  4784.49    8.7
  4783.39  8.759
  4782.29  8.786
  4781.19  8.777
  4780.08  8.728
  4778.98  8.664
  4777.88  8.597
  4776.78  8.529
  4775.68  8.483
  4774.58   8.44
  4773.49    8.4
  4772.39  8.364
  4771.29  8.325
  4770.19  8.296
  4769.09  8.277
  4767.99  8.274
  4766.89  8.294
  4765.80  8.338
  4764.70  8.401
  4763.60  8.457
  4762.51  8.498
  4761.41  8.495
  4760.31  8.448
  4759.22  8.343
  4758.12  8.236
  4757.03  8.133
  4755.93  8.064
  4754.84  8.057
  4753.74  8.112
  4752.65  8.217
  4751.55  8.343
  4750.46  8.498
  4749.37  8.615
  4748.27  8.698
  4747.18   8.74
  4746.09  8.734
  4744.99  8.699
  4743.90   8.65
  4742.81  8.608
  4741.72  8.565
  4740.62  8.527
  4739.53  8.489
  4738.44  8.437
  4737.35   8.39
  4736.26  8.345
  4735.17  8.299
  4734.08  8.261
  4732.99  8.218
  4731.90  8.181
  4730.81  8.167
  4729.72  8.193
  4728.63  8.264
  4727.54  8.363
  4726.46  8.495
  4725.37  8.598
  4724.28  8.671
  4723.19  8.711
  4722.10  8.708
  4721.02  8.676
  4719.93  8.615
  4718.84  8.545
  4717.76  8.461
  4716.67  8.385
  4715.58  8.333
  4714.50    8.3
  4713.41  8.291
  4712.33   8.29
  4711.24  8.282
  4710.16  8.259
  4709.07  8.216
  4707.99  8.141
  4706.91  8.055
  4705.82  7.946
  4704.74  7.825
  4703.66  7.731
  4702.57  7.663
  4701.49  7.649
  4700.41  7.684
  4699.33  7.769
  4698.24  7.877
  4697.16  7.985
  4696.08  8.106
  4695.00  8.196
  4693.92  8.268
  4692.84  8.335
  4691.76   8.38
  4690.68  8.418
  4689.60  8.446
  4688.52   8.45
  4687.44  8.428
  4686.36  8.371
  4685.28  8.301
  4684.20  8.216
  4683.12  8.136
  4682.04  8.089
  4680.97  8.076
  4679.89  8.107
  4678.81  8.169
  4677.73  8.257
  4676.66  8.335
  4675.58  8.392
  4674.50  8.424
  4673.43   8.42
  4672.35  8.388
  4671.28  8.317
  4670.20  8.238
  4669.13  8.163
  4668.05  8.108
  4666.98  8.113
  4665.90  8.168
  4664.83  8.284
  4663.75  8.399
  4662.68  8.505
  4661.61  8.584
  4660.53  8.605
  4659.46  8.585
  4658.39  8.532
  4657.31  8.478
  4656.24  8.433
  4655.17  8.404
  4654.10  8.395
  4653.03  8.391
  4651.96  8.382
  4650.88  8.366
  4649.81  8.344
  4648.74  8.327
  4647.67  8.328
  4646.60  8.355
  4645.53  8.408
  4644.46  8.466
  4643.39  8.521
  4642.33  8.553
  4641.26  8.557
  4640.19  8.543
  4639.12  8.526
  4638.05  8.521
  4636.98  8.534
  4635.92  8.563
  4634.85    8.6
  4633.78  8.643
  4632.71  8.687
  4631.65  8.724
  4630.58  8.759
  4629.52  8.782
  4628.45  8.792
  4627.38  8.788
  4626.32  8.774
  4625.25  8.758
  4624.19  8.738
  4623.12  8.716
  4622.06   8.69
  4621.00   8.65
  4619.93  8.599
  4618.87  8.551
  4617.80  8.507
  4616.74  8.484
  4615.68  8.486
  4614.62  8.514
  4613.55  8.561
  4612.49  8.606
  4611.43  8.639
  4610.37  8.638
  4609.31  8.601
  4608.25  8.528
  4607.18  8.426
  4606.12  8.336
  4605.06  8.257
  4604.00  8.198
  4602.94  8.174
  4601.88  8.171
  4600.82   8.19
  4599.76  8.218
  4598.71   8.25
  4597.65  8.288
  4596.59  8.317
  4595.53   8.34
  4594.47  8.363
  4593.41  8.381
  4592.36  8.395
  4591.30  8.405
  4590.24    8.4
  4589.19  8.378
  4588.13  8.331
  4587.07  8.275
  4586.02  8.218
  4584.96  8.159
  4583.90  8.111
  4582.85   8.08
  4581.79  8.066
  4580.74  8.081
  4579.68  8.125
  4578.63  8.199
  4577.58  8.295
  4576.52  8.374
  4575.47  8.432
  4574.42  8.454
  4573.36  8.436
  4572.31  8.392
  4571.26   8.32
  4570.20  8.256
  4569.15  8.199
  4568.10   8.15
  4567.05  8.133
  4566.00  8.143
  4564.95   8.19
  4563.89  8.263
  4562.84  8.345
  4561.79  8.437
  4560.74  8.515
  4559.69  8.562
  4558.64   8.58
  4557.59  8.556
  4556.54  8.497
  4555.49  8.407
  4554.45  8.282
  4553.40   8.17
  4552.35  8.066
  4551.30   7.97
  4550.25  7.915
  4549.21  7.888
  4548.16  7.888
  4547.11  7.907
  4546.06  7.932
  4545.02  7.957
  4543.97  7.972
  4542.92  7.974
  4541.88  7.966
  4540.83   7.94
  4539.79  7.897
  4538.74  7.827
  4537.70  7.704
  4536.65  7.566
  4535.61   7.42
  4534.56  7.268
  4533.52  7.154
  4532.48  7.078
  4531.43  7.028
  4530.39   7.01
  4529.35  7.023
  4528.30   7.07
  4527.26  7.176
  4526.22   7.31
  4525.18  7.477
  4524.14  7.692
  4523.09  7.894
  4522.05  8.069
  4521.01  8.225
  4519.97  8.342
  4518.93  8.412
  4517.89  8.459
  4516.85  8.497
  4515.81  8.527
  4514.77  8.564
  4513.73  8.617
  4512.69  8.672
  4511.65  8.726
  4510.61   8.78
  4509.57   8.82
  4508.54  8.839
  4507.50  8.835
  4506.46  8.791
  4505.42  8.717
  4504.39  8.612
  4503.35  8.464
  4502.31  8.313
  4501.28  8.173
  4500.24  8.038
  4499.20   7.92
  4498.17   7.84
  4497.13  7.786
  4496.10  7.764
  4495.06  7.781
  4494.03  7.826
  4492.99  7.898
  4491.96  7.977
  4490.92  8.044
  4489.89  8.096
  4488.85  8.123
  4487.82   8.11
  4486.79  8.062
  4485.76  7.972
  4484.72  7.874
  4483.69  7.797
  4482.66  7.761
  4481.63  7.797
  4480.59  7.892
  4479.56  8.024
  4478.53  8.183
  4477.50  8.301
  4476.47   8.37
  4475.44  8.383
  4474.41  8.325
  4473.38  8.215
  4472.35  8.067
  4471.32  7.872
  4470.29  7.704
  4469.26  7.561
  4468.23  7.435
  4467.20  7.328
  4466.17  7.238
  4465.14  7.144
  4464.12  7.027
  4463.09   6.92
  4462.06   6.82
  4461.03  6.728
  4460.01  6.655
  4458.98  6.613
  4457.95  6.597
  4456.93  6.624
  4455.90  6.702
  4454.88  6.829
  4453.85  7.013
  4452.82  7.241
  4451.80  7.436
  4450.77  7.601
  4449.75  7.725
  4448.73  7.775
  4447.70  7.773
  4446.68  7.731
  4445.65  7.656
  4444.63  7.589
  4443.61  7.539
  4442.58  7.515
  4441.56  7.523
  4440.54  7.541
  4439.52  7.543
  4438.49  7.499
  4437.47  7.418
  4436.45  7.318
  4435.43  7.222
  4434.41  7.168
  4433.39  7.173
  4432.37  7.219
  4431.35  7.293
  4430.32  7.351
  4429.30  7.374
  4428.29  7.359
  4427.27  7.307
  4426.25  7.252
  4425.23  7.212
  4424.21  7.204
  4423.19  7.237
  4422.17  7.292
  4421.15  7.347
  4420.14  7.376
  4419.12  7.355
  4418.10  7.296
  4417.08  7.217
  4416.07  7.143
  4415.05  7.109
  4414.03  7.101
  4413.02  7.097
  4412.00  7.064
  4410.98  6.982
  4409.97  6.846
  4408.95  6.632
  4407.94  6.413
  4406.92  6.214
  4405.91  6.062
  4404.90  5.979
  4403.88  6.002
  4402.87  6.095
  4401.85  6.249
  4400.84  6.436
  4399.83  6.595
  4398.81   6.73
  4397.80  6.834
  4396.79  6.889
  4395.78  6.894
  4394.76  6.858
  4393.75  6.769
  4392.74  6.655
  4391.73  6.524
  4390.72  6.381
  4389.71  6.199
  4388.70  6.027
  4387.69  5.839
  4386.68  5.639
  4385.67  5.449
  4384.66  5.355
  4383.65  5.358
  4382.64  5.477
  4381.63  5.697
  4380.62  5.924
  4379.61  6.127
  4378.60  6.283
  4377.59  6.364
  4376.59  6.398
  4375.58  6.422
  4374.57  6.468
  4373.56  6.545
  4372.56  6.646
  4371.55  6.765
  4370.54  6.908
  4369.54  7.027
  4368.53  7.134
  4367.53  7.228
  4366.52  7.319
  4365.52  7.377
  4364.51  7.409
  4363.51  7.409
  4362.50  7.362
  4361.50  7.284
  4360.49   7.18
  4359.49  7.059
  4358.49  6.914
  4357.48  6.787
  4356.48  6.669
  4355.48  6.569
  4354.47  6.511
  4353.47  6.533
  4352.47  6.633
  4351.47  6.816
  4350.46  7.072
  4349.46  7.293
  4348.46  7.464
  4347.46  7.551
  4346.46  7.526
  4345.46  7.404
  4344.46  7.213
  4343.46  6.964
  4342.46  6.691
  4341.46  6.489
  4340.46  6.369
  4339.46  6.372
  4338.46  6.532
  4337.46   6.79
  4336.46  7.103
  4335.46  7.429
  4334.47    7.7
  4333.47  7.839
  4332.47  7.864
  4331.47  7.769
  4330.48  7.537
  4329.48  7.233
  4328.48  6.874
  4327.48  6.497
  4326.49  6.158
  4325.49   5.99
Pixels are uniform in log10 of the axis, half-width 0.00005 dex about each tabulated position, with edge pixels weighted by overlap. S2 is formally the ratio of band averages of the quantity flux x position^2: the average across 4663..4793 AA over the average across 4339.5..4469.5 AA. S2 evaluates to 1.39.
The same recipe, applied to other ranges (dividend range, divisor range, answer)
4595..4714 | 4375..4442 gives 1.38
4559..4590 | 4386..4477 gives 1.24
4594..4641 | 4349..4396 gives 1.44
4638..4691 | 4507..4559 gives 1.11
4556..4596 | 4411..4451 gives 1.20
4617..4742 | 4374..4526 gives 1.26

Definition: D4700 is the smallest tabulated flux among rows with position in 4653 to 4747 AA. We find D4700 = 7.649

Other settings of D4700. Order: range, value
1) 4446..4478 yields 6.597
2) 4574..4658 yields 8.066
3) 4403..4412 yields 5.979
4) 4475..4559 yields 7.01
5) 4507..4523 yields 8.069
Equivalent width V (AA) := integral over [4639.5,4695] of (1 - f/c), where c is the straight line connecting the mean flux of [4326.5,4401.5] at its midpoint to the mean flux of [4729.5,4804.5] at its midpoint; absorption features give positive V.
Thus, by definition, -2.3 AA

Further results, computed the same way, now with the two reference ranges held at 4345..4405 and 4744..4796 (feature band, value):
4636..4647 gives -0.89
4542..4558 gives -1.39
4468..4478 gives -1.35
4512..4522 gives -1.62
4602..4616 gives -1.34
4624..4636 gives -1.40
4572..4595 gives -2.10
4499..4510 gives -1.96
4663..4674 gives -0.38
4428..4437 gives -0.50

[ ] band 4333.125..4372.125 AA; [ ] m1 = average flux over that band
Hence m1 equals 7.04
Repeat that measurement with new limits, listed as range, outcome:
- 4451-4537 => 7.8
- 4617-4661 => 8.56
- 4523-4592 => 8.01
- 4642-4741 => 8.3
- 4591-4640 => 8.52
